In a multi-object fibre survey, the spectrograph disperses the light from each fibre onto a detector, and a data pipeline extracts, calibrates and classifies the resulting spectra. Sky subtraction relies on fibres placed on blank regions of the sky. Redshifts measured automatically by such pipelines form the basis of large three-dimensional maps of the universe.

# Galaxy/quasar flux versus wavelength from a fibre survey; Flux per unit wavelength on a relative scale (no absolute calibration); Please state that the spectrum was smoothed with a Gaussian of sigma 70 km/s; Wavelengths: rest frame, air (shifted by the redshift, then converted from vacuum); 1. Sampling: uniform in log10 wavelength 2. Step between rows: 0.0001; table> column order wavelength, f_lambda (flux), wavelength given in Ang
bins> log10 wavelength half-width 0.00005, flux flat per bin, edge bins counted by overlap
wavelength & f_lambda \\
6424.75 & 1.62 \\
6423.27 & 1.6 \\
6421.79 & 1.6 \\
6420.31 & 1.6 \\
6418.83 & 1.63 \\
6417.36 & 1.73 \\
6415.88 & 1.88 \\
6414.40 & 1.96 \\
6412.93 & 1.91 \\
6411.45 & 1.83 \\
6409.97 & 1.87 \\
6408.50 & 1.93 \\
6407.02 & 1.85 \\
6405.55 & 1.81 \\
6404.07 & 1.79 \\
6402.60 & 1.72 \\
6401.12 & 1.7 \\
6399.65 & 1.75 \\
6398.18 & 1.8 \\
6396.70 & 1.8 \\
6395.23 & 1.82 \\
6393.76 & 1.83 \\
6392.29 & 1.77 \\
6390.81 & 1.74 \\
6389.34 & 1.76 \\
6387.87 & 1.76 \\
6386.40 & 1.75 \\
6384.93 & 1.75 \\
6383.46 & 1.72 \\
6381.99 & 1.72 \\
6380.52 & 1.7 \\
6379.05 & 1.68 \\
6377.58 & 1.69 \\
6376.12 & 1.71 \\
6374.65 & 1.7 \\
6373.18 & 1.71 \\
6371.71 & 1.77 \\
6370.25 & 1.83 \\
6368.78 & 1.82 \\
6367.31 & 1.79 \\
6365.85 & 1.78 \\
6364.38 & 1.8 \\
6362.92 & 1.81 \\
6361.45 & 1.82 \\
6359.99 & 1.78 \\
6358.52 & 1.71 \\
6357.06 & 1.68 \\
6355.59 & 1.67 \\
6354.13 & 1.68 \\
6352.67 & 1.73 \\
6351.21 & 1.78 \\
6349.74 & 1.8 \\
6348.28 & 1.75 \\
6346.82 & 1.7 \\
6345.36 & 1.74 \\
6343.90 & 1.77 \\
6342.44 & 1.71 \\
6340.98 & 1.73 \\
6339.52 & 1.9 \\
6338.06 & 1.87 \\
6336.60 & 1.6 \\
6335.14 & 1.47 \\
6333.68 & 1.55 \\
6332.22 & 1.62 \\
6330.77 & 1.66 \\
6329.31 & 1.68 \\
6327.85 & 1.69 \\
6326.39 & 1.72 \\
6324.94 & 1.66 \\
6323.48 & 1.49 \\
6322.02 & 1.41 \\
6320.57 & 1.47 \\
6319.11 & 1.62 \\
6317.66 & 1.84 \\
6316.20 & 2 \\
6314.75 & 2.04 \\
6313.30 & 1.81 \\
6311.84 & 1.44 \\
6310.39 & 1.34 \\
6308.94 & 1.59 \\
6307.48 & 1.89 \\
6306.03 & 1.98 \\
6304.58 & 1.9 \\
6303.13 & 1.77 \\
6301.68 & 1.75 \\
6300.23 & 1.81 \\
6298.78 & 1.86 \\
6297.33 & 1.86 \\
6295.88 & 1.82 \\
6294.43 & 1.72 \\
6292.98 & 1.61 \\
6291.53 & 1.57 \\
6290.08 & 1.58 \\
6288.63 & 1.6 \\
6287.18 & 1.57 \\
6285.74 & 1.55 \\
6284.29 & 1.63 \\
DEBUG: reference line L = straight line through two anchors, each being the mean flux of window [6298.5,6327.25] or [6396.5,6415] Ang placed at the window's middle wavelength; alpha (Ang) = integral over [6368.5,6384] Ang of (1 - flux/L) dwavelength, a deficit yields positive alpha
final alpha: 0.53 Ang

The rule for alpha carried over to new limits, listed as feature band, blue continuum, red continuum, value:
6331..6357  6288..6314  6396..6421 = 0.6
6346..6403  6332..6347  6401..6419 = 0.3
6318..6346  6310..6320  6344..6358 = 1.3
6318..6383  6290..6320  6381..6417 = 2.6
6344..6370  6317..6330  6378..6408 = -1.1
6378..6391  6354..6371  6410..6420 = 0.4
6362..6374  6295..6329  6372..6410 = -0.3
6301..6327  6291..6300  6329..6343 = 0.1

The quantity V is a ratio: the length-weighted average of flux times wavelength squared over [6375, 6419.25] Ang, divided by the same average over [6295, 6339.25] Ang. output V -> 1.07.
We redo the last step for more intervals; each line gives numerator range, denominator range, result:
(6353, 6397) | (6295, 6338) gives 1.05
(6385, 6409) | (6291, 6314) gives 1.06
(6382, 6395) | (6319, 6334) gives 1.12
